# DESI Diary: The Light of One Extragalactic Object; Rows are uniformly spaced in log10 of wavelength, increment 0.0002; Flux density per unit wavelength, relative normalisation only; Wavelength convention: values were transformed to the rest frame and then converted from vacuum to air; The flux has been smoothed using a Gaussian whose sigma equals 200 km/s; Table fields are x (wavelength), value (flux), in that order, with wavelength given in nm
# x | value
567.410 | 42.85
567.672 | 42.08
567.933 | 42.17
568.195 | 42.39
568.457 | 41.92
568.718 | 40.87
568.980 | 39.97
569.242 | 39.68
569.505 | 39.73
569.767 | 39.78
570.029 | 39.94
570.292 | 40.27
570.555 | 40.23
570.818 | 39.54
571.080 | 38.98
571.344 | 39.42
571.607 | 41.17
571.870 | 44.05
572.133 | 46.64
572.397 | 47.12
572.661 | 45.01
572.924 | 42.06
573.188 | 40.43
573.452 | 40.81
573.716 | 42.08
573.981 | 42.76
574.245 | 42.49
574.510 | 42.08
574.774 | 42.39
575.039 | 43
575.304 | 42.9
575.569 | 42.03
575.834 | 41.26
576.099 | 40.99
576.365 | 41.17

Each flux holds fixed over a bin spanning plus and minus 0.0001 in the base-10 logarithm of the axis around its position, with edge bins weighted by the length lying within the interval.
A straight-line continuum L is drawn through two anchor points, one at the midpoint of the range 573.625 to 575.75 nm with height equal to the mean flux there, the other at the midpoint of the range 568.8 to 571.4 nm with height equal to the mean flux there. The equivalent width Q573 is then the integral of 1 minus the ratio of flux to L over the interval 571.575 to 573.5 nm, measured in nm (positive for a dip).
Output -0.12 nm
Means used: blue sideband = 39.8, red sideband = 42.4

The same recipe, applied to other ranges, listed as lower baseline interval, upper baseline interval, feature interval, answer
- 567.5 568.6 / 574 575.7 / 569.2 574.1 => 0.09 nm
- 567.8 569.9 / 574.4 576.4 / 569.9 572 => 0.04 nm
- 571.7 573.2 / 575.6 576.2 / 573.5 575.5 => 0.01 nm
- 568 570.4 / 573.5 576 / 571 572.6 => -0.07 nm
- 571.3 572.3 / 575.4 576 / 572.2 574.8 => -0.01 nm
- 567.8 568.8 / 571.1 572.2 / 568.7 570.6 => 0.09 nm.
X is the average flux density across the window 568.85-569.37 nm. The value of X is 39.8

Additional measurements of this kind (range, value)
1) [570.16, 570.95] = 40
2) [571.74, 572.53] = 45.9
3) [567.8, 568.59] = 42.2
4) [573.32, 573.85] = 41.4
